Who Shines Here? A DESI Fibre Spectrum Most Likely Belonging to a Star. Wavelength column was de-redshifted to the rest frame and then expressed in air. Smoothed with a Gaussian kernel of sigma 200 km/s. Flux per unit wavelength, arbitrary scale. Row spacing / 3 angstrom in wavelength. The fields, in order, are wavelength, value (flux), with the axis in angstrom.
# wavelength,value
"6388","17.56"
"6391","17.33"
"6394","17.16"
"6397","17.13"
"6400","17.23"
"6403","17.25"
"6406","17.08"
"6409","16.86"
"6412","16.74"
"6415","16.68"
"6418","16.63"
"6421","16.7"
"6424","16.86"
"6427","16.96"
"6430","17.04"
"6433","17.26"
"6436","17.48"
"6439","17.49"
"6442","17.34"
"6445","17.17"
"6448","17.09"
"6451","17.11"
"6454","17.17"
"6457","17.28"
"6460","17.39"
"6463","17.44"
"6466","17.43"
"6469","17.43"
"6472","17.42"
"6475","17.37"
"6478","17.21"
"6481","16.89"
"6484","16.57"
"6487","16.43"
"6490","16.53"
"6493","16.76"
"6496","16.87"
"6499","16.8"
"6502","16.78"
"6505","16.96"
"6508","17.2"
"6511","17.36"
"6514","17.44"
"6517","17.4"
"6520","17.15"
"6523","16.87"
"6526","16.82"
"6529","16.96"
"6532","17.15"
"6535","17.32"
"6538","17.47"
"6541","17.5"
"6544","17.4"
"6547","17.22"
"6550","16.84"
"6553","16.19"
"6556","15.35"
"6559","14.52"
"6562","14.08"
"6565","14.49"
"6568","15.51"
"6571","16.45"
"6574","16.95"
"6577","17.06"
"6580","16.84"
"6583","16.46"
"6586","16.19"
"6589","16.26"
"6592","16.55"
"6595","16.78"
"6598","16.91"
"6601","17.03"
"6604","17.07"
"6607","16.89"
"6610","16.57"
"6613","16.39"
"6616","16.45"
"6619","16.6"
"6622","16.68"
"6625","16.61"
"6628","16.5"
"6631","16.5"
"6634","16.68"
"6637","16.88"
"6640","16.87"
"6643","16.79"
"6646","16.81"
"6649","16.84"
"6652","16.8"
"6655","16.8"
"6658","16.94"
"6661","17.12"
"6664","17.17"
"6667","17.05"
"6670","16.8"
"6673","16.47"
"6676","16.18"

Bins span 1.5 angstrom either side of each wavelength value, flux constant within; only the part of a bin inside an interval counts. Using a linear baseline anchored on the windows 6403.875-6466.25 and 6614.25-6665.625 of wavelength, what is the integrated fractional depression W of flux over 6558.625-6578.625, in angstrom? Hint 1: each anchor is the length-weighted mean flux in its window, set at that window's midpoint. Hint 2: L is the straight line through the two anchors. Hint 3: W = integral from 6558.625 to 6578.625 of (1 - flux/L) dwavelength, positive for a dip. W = 1.5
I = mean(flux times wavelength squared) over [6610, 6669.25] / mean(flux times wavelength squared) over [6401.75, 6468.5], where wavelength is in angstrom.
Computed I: 1.04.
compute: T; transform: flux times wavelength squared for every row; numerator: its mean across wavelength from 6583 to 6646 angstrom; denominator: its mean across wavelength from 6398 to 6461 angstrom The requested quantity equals 1.0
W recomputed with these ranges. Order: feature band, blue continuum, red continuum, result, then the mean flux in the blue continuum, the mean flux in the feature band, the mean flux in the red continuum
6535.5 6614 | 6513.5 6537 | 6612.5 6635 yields 1.9 angstrom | 17.1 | 16.4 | 16.6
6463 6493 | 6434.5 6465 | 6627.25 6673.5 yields 0.3 angstrom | 17.3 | 17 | 16.8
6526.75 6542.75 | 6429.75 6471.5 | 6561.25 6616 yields -0.5 angstrom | 17.3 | 17.3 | 16.4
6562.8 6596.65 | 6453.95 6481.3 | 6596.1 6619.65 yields 1.2 angstrom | 17.3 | 16.3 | 16.7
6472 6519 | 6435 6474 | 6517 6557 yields 0.5 angstrom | 17.3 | 17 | 17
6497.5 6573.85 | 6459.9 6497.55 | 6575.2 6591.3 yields 0.8 angstrom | 17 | 16.6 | 16.6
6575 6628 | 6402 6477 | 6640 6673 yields 0.9 angstrom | 17.1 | 16.7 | 16.9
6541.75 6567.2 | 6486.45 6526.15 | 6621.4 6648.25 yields 1.6 angstrom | 17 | 15.8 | 16.7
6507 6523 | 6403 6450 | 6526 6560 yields -0.4 angstrom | 17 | 17.3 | 16.8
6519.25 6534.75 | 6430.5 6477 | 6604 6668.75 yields 0.1 angstrom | 17.3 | 17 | 16.8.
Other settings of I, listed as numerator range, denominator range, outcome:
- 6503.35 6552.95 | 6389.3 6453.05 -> 1.04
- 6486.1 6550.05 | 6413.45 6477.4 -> 1.02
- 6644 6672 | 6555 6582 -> 1.11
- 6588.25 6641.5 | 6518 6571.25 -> 1.04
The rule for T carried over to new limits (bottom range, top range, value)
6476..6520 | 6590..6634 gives 1.02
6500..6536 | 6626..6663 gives 1.02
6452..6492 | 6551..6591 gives 0.96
